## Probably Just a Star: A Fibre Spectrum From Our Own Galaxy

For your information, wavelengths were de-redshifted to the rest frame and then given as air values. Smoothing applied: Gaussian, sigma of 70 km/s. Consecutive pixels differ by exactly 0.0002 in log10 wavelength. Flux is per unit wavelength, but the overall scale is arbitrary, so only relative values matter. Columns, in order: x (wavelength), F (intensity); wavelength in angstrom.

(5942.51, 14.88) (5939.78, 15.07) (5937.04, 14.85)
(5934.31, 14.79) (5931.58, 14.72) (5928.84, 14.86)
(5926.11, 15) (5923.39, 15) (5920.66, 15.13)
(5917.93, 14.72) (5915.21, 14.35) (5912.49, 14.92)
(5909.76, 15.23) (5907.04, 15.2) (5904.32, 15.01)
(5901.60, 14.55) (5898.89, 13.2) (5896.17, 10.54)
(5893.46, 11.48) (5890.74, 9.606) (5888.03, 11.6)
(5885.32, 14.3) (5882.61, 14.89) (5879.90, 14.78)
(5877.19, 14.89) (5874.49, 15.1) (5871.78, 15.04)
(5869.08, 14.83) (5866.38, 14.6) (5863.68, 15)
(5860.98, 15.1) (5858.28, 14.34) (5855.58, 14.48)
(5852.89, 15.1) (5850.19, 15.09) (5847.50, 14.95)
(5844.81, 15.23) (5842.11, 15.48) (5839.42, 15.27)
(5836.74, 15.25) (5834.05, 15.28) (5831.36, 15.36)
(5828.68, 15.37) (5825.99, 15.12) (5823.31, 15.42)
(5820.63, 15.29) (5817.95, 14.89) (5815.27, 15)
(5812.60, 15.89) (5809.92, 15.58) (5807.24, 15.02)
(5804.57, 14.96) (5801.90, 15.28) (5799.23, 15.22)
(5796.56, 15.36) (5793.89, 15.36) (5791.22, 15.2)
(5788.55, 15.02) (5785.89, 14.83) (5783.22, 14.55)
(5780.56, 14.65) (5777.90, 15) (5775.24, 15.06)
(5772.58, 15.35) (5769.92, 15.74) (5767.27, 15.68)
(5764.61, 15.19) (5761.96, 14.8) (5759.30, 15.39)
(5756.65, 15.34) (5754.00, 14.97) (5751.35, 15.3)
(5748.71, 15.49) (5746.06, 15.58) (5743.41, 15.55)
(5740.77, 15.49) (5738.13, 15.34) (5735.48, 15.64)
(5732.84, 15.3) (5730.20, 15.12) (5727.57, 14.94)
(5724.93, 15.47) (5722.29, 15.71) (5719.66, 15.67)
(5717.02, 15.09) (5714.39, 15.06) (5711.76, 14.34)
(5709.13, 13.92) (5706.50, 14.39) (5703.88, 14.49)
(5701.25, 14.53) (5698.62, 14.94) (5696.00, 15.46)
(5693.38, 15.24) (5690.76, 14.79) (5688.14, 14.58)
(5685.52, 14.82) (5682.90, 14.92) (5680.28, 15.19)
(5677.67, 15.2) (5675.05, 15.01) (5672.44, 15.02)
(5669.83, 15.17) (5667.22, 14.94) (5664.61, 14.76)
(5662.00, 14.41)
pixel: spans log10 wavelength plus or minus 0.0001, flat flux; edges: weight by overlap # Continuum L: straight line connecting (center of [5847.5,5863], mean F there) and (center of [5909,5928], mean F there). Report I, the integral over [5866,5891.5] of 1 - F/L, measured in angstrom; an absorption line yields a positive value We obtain 1.4 angstrom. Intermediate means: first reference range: 14.8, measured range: 14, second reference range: 14.9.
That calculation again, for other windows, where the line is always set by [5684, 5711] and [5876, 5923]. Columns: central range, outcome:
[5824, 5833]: -0.74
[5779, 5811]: -1.81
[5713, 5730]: -0.82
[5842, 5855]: -0.98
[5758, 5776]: -1.16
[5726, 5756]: -1.70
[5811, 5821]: -0.77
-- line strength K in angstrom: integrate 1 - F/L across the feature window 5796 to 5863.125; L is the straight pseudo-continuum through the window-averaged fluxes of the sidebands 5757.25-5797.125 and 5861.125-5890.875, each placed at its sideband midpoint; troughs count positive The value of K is -2.2 angstrom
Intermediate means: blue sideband 15.1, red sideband 14.3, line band 15.2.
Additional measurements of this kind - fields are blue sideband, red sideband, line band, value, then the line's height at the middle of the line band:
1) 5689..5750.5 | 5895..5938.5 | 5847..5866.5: -0.19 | 14.7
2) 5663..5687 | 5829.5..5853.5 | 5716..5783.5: -0.89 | 15.1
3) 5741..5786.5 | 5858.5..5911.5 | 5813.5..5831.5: -0.75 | 14.6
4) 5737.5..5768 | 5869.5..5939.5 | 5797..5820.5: -0.52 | 14.9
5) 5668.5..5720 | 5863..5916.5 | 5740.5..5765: -1.19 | 14.6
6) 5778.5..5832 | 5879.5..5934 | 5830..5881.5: -1.57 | 14.6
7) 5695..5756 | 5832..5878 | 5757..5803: -0.26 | 15.1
